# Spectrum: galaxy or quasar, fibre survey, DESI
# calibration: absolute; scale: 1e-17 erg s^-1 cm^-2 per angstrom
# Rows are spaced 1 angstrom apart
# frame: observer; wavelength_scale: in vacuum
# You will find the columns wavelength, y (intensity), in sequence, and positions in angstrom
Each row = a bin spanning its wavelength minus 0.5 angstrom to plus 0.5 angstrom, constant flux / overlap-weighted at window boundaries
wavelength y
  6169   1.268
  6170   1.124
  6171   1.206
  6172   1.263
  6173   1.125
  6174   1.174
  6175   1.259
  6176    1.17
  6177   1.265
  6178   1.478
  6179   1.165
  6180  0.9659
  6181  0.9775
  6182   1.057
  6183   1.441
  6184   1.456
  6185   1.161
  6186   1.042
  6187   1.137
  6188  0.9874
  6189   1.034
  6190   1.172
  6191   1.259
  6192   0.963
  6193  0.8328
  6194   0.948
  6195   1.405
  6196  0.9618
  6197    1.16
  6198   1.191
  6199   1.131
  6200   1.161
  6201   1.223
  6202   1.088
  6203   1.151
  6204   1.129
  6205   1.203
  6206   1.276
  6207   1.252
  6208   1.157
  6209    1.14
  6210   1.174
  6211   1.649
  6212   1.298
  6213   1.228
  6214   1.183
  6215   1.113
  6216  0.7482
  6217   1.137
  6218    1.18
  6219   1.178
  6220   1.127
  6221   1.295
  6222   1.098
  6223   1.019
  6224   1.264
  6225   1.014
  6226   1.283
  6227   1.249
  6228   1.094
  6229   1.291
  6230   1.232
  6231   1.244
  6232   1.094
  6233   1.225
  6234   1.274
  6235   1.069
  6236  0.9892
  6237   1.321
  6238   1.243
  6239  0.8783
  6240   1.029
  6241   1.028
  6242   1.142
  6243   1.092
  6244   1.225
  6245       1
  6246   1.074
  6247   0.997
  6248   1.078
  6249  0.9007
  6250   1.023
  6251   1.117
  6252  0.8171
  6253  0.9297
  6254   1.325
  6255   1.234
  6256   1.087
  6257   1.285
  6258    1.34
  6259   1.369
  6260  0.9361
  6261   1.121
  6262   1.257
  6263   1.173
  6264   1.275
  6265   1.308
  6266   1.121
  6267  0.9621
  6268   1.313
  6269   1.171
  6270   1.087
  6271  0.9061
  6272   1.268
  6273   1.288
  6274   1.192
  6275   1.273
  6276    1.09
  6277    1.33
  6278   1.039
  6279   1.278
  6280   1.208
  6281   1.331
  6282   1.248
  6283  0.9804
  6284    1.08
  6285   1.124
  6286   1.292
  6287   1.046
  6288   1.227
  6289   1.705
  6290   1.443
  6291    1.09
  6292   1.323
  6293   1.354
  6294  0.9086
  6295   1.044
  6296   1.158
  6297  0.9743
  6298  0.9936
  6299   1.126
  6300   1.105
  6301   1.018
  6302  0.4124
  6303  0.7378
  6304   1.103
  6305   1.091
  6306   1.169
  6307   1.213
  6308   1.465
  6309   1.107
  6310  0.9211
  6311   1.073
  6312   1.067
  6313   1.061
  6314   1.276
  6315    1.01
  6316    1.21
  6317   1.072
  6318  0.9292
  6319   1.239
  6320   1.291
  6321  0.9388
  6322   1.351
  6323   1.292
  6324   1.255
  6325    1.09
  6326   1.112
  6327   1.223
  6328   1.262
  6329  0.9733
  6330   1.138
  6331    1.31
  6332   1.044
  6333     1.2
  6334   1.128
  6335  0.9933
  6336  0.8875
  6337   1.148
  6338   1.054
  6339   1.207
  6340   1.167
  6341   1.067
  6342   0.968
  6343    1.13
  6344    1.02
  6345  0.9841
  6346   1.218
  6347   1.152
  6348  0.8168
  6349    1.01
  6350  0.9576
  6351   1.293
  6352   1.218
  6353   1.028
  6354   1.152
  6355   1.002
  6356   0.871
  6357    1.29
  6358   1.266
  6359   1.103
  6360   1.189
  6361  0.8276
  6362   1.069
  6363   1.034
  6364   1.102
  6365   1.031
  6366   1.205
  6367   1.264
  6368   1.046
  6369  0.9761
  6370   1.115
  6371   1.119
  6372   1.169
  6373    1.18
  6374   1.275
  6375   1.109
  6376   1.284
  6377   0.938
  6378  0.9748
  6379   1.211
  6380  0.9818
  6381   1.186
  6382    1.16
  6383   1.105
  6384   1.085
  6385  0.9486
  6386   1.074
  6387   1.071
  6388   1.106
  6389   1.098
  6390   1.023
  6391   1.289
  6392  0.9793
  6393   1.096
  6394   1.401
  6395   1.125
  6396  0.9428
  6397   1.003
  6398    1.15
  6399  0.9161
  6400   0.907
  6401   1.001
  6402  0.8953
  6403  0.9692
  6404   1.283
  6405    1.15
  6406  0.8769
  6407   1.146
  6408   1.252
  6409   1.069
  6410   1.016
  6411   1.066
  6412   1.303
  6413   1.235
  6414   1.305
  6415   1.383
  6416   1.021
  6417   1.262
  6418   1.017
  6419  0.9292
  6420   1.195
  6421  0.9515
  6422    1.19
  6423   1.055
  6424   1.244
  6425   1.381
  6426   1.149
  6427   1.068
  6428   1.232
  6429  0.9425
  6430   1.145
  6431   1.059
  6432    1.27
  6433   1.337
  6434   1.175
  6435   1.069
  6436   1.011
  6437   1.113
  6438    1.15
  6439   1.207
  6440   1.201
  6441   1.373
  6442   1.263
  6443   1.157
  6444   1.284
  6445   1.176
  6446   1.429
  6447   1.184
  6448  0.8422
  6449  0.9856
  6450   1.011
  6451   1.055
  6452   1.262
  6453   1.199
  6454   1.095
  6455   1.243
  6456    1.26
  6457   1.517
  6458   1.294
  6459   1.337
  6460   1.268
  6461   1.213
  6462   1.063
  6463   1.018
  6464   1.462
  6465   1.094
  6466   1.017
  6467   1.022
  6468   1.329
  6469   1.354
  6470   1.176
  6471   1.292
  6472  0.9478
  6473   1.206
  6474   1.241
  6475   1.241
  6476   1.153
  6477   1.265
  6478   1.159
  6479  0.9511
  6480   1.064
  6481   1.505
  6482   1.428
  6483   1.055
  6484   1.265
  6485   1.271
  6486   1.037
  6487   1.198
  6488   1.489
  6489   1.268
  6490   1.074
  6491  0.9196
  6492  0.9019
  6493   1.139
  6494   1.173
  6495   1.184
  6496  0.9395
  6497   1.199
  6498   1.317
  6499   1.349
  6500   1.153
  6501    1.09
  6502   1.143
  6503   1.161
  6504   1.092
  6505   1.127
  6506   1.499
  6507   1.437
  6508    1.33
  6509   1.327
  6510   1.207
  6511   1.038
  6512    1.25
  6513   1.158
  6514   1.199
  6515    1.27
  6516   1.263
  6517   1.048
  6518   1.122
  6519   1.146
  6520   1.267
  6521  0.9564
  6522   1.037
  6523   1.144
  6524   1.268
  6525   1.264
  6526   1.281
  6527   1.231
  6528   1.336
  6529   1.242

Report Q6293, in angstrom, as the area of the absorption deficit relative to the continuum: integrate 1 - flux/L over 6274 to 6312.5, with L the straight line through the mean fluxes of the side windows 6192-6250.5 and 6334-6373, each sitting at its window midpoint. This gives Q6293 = -0.9 angstrom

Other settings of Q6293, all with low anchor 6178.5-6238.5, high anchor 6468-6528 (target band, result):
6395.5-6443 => 2.4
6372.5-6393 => 1.3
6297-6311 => 1.6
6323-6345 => 1.1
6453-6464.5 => -0.6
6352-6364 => 1.0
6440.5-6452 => 0.2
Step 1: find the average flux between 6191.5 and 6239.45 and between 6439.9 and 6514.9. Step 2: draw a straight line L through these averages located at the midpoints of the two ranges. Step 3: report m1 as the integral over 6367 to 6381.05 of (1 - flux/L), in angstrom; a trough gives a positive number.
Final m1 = 0.78 angstrom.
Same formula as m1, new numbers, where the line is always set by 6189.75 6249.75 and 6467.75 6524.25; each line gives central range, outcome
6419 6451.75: 0.78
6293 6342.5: 2.67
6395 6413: 1.70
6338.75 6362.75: 1.70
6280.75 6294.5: -0.83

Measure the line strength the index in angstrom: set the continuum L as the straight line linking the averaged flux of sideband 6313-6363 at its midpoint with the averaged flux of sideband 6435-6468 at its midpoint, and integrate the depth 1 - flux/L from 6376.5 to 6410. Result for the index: 2.1 angstrom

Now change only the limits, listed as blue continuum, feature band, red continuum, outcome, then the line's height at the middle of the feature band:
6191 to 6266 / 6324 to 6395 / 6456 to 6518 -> 4.2 angstrom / 1.17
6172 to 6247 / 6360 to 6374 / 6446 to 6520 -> 0.9 angstrom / 1.17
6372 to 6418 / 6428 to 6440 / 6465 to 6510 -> 0.0 angstrom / 1.14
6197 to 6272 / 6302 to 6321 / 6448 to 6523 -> 1.2 angstrom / 1.16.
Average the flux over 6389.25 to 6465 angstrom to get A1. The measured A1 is 1.15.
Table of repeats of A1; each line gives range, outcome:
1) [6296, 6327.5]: 1.1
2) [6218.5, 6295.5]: 1.16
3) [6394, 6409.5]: 1.06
